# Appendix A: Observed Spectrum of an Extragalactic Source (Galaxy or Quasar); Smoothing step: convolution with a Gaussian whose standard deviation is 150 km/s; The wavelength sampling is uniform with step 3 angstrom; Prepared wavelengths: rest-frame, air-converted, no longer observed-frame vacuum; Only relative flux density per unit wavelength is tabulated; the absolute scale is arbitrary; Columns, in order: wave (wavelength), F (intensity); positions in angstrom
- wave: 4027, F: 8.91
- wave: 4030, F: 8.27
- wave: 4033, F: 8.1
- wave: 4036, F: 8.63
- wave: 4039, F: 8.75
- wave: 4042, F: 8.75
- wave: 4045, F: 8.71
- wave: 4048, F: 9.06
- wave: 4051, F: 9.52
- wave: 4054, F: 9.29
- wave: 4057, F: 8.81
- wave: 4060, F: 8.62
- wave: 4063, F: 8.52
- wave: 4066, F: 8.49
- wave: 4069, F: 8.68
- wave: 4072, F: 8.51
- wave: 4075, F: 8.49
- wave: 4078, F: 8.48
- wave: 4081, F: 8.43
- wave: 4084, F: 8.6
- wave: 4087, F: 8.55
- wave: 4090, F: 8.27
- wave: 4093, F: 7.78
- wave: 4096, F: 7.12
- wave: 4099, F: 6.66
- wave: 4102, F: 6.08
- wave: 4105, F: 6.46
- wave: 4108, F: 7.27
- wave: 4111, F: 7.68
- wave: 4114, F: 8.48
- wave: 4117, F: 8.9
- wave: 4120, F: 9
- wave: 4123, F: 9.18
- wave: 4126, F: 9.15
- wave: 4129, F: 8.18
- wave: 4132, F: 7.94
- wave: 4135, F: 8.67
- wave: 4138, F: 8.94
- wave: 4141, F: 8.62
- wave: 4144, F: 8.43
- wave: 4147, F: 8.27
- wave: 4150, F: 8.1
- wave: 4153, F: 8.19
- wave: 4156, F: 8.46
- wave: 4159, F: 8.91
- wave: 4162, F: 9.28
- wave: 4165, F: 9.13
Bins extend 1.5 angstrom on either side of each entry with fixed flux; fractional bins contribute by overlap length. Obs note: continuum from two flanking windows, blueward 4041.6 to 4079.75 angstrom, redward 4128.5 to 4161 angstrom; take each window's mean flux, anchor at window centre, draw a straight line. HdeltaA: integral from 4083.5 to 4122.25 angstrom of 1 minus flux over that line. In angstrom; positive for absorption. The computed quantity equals 3.8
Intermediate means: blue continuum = 8.76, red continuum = 8.45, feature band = 7.76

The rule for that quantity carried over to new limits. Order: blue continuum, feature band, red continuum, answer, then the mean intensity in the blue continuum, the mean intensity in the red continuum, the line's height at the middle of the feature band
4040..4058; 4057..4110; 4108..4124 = 4.83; 9.02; 8.5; 8.75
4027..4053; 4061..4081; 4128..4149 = 0.29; 8.75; 8.43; 8.65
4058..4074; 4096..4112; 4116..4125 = 3.72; 8.57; 9.04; 8.9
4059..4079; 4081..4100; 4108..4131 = 1.41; 8.54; 8.55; 8.54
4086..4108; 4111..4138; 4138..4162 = -2.56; 7.24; 8.51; 7.9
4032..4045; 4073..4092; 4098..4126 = -0.72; 8.59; 7.84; 8.14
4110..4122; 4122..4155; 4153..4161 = 0.39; 8.58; 8.63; 8.61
